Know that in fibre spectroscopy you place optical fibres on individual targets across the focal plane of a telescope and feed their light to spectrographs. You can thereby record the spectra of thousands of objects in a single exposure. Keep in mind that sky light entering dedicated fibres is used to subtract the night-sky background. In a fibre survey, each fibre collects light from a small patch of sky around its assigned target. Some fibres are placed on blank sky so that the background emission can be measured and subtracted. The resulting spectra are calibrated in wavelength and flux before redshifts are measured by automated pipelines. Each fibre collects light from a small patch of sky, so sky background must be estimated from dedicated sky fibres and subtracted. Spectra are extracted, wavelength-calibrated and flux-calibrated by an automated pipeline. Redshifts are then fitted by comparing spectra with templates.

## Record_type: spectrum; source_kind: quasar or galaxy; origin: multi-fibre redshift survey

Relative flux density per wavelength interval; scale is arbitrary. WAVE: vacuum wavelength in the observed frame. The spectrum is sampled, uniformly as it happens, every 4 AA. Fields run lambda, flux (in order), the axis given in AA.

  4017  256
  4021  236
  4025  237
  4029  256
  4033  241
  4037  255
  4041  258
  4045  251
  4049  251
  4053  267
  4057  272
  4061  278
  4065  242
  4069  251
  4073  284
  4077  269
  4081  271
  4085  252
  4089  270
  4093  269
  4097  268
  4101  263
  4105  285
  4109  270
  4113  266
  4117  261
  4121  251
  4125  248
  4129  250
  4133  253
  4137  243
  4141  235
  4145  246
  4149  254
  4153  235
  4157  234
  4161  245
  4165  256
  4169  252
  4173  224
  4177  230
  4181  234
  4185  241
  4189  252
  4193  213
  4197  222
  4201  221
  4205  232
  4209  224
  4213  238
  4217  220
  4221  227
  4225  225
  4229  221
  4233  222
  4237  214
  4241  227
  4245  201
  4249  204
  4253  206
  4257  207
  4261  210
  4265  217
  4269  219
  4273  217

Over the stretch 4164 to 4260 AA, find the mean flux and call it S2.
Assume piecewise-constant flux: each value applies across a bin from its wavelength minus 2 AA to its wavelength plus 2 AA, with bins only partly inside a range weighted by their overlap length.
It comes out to 225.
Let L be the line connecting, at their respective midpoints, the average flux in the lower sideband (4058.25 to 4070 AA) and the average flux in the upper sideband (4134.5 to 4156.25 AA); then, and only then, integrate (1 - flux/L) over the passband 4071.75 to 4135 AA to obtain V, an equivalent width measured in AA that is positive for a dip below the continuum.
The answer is -3.4 AA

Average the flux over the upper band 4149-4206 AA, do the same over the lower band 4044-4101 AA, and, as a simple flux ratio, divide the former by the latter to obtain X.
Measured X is 0.89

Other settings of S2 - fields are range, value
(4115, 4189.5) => 244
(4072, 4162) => 257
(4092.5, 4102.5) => 266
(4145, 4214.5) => 236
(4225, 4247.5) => 217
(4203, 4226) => 228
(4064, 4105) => 265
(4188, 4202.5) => 225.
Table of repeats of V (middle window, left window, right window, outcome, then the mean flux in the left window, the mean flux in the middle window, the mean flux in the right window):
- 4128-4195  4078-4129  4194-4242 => 0.80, 264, 241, 224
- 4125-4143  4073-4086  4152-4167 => 0.39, 268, 246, 243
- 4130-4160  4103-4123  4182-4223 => 1.19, 267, 243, 229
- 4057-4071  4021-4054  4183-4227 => -0.68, 251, 259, 229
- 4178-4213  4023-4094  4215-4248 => -0.43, 260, 230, 219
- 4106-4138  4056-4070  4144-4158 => -1.03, 261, 257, 243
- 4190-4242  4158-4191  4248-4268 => 0.34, 242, 224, 210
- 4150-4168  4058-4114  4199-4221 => -0.02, 267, 244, 227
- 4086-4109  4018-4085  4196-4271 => -2.10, 257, 270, 219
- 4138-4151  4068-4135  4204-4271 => 0.24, 264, 245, 218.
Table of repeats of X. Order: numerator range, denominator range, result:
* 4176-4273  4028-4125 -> 0.85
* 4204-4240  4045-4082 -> 0.85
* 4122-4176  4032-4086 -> 0.94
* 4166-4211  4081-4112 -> 0.86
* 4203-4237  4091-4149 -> 0.88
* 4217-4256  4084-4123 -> 0.81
